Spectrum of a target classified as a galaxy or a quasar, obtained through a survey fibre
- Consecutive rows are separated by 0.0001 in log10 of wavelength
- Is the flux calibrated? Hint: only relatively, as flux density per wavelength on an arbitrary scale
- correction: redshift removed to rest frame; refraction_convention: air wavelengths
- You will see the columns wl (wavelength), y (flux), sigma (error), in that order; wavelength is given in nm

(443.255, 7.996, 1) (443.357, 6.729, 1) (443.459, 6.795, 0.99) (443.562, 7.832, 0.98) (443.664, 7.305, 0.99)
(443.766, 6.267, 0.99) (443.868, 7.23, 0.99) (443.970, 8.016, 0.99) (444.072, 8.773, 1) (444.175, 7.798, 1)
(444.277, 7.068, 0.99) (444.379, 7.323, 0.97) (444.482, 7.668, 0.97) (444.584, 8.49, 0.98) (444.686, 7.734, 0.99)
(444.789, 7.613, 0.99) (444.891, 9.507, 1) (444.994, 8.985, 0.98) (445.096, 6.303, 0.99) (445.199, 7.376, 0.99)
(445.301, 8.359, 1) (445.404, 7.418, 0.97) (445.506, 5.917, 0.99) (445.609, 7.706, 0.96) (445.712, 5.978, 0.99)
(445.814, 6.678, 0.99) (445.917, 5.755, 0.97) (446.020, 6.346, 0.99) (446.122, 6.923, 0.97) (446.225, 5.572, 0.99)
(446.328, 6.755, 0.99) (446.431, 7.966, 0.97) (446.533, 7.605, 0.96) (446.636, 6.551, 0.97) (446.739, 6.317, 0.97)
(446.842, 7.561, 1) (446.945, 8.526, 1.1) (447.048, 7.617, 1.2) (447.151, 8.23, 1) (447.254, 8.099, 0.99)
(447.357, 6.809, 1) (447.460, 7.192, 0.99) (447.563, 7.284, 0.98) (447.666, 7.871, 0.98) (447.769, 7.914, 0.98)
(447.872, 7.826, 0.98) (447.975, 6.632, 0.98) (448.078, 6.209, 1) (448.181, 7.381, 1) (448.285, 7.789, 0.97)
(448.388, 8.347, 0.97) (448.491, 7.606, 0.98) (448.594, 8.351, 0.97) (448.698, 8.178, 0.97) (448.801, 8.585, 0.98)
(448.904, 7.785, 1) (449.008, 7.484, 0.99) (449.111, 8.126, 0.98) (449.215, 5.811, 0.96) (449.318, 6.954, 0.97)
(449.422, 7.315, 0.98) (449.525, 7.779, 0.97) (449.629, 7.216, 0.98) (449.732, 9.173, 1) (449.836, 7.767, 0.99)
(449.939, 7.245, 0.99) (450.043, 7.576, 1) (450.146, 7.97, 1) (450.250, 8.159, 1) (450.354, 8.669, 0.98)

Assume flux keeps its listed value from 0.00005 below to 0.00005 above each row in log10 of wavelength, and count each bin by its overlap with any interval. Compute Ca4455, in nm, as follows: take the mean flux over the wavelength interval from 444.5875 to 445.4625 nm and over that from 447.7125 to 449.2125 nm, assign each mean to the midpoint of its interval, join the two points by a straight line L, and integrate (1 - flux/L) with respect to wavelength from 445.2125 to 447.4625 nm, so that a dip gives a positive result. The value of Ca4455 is 0.21 nm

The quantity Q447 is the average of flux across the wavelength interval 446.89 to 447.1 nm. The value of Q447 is 8.05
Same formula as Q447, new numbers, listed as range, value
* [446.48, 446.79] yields 6.84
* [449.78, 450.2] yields 7.66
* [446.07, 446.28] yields 6.26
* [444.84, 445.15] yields 8.25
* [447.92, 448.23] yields 6.76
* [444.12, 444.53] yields 7.46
